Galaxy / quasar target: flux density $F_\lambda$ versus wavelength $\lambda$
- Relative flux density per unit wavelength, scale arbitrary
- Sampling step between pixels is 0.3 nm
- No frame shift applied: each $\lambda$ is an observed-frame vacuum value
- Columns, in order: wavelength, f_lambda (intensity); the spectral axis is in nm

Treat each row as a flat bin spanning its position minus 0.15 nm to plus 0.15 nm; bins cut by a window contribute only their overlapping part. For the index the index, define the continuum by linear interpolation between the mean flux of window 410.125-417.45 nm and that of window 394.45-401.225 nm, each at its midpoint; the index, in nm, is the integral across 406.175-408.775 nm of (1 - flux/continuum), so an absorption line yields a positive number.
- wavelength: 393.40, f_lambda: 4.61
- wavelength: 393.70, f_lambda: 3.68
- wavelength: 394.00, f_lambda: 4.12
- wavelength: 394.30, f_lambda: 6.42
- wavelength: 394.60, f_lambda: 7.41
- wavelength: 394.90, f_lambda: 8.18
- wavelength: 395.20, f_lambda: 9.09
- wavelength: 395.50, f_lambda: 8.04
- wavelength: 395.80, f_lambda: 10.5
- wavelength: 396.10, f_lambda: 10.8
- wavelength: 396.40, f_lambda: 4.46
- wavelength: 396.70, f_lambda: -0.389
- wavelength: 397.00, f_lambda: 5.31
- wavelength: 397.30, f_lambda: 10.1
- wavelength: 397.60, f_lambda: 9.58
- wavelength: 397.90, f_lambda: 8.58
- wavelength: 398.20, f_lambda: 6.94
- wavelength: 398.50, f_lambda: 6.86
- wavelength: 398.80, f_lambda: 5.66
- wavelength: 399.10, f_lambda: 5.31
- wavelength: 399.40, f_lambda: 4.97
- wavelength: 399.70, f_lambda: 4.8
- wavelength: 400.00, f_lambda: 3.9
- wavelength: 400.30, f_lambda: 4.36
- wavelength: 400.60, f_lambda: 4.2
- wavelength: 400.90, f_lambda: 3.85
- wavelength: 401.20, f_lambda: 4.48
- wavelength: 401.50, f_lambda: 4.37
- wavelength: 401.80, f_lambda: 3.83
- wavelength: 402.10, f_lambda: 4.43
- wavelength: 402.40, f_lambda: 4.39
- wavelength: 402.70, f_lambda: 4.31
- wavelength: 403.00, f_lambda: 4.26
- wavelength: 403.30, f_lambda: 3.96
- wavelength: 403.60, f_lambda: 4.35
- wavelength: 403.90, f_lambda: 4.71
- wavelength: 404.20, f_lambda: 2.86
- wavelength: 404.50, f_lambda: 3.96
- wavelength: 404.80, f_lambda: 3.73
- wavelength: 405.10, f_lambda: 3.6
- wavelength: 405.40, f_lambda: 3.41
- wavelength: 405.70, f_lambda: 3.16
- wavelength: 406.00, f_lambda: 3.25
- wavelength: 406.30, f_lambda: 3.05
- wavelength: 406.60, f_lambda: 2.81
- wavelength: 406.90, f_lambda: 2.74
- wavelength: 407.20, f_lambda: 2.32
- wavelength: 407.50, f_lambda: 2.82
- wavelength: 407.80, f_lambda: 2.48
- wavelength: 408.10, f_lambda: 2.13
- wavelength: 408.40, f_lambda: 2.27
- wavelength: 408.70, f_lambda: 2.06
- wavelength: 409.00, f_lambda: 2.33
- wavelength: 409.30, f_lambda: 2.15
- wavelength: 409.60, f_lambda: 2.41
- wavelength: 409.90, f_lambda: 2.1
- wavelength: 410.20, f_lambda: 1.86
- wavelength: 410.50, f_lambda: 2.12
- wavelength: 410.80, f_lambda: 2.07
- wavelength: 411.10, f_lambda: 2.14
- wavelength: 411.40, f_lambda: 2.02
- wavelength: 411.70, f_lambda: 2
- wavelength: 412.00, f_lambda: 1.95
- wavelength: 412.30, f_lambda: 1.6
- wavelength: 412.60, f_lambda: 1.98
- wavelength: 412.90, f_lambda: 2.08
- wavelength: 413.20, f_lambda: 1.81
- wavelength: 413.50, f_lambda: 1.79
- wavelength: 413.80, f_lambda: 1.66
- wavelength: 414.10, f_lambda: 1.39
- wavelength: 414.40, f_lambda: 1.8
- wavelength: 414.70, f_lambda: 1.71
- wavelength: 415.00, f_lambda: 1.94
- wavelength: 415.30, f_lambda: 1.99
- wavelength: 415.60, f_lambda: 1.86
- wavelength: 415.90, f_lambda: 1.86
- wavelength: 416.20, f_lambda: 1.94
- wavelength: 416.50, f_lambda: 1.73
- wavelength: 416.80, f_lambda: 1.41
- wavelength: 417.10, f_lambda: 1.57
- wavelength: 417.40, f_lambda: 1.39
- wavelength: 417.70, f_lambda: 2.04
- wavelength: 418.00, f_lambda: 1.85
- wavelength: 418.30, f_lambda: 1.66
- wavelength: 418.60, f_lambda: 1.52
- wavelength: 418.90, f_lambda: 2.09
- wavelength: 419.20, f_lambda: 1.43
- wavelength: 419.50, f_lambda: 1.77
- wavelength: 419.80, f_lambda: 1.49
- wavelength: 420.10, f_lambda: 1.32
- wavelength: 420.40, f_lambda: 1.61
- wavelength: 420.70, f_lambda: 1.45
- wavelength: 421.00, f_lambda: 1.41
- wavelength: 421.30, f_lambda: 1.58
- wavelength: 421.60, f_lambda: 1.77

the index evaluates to 0.80 nm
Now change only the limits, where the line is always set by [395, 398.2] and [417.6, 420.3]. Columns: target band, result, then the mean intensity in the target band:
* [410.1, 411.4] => 0.61 nm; 2.05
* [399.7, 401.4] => 0.60 nm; 4.22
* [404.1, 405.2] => 0.38 nm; 3.57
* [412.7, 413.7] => 0.41 nm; 1.89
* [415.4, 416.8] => 0.36 nm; 1.81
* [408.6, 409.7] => 0.52 nm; 2.24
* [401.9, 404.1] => 0.59 nm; 4.3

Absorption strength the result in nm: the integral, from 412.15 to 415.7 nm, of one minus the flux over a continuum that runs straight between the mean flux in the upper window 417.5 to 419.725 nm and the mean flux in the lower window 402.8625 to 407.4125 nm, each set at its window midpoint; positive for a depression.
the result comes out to 0.82 nm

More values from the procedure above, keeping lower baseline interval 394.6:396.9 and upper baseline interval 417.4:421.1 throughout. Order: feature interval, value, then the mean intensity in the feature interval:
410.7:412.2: 0.630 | 2.02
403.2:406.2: 0.831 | 3.68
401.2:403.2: 0.494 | 4.27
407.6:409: 0.650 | 2.27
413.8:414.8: 0.417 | 1.63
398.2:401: 0.583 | 5.01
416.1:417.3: 0.322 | 1.64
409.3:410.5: 0.538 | 2.13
